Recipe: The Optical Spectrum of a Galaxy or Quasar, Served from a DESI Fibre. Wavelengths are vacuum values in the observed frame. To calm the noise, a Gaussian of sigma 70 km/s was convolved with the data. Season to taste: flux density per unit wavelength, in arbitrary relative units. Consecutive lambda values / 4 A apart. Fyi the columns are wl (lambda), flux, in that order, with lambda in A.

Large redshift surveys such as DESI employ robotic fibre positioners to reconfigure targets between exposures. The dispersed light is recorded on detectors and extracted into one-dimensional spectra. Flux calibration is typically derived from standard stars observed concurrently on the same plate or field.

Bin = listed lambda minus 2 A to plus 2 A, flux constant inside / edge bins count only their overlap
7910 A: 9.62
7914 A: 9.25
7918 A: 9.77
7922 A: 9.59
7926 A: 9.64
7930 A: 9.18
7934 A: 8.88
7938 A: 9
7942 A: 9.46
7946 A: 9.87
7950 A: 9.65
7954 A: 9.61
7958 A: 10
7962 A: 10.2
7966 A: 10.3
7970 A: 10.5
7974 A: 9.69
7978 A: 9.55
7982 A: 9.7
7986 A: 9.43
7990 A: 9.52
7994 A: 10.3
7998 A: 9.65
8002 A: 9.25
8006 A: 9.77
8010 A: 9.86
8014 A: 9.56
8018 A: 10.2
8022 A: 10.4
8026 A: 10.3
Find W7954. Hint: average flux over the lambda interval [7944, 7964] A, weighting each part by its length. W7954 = 9.87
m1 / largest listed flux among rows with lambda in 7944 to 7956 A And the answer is 9.87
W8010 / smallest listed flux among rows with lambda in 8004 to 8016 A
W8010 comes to 9.56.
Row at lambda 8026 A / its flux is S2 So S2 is 10.3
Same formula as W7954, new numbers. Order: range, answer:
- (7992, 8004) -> 9.73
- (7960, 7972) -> 10.3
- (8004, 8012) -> 9.81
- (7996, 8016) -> 9.62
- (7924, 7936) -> 9.23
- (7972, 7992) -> 9.58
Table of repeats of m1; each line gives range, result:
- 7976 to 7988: 9.7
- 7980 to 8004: 10.3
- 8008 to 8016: 9.86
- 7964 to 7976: 10.5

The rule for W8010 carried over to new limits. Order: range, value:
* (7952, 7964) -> 9.61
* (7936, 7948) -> 9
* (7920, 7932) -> 9.18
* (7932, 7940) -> 8.88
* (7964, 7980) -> 9.55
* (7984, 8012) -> 9.25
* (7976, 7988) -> 9.43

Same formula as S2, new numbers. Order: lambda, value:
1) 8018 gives 10.2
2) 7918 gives 9.77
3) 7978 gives 9.55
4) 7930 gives 9.18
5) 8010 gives 9.86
